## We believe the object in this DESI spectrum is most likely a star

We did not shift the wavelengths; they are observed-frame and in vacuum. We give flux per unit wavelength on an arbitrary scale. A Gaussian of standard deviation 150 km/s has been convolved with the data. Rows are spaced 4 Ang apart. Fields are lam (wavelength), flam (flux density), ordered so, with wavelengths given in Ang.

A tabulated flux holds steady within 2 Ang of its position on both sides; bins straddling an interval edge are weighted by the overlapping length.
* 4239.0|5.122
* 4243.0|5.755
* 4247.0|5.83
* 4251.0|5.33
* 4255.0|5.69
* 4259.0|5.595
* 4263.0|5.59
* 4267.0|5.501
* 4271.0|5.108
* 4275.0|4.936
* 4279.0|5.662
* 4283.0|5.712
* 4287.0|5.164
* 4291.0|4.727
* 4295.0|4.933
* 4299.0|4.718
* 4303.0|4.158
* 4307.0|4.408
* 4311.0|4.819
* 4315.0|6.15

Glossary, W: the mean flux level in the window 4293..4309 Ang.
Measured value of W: 4.55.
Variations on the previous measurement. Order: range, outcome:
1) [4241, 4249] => 5.79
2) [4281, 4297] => 5.13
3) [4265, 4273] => 5.3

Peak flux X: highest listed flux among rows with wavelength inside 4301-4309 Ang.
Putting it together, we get 4.408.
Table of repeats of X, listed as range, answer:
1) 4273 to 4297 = 5.712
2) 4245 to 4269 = 5.83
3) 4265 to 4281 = 5.662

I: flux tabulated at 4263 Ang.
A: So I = 5.59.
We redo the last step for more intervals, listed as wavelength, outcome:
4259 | 5.595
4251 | 5.33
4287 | 5.164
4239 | 5.122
